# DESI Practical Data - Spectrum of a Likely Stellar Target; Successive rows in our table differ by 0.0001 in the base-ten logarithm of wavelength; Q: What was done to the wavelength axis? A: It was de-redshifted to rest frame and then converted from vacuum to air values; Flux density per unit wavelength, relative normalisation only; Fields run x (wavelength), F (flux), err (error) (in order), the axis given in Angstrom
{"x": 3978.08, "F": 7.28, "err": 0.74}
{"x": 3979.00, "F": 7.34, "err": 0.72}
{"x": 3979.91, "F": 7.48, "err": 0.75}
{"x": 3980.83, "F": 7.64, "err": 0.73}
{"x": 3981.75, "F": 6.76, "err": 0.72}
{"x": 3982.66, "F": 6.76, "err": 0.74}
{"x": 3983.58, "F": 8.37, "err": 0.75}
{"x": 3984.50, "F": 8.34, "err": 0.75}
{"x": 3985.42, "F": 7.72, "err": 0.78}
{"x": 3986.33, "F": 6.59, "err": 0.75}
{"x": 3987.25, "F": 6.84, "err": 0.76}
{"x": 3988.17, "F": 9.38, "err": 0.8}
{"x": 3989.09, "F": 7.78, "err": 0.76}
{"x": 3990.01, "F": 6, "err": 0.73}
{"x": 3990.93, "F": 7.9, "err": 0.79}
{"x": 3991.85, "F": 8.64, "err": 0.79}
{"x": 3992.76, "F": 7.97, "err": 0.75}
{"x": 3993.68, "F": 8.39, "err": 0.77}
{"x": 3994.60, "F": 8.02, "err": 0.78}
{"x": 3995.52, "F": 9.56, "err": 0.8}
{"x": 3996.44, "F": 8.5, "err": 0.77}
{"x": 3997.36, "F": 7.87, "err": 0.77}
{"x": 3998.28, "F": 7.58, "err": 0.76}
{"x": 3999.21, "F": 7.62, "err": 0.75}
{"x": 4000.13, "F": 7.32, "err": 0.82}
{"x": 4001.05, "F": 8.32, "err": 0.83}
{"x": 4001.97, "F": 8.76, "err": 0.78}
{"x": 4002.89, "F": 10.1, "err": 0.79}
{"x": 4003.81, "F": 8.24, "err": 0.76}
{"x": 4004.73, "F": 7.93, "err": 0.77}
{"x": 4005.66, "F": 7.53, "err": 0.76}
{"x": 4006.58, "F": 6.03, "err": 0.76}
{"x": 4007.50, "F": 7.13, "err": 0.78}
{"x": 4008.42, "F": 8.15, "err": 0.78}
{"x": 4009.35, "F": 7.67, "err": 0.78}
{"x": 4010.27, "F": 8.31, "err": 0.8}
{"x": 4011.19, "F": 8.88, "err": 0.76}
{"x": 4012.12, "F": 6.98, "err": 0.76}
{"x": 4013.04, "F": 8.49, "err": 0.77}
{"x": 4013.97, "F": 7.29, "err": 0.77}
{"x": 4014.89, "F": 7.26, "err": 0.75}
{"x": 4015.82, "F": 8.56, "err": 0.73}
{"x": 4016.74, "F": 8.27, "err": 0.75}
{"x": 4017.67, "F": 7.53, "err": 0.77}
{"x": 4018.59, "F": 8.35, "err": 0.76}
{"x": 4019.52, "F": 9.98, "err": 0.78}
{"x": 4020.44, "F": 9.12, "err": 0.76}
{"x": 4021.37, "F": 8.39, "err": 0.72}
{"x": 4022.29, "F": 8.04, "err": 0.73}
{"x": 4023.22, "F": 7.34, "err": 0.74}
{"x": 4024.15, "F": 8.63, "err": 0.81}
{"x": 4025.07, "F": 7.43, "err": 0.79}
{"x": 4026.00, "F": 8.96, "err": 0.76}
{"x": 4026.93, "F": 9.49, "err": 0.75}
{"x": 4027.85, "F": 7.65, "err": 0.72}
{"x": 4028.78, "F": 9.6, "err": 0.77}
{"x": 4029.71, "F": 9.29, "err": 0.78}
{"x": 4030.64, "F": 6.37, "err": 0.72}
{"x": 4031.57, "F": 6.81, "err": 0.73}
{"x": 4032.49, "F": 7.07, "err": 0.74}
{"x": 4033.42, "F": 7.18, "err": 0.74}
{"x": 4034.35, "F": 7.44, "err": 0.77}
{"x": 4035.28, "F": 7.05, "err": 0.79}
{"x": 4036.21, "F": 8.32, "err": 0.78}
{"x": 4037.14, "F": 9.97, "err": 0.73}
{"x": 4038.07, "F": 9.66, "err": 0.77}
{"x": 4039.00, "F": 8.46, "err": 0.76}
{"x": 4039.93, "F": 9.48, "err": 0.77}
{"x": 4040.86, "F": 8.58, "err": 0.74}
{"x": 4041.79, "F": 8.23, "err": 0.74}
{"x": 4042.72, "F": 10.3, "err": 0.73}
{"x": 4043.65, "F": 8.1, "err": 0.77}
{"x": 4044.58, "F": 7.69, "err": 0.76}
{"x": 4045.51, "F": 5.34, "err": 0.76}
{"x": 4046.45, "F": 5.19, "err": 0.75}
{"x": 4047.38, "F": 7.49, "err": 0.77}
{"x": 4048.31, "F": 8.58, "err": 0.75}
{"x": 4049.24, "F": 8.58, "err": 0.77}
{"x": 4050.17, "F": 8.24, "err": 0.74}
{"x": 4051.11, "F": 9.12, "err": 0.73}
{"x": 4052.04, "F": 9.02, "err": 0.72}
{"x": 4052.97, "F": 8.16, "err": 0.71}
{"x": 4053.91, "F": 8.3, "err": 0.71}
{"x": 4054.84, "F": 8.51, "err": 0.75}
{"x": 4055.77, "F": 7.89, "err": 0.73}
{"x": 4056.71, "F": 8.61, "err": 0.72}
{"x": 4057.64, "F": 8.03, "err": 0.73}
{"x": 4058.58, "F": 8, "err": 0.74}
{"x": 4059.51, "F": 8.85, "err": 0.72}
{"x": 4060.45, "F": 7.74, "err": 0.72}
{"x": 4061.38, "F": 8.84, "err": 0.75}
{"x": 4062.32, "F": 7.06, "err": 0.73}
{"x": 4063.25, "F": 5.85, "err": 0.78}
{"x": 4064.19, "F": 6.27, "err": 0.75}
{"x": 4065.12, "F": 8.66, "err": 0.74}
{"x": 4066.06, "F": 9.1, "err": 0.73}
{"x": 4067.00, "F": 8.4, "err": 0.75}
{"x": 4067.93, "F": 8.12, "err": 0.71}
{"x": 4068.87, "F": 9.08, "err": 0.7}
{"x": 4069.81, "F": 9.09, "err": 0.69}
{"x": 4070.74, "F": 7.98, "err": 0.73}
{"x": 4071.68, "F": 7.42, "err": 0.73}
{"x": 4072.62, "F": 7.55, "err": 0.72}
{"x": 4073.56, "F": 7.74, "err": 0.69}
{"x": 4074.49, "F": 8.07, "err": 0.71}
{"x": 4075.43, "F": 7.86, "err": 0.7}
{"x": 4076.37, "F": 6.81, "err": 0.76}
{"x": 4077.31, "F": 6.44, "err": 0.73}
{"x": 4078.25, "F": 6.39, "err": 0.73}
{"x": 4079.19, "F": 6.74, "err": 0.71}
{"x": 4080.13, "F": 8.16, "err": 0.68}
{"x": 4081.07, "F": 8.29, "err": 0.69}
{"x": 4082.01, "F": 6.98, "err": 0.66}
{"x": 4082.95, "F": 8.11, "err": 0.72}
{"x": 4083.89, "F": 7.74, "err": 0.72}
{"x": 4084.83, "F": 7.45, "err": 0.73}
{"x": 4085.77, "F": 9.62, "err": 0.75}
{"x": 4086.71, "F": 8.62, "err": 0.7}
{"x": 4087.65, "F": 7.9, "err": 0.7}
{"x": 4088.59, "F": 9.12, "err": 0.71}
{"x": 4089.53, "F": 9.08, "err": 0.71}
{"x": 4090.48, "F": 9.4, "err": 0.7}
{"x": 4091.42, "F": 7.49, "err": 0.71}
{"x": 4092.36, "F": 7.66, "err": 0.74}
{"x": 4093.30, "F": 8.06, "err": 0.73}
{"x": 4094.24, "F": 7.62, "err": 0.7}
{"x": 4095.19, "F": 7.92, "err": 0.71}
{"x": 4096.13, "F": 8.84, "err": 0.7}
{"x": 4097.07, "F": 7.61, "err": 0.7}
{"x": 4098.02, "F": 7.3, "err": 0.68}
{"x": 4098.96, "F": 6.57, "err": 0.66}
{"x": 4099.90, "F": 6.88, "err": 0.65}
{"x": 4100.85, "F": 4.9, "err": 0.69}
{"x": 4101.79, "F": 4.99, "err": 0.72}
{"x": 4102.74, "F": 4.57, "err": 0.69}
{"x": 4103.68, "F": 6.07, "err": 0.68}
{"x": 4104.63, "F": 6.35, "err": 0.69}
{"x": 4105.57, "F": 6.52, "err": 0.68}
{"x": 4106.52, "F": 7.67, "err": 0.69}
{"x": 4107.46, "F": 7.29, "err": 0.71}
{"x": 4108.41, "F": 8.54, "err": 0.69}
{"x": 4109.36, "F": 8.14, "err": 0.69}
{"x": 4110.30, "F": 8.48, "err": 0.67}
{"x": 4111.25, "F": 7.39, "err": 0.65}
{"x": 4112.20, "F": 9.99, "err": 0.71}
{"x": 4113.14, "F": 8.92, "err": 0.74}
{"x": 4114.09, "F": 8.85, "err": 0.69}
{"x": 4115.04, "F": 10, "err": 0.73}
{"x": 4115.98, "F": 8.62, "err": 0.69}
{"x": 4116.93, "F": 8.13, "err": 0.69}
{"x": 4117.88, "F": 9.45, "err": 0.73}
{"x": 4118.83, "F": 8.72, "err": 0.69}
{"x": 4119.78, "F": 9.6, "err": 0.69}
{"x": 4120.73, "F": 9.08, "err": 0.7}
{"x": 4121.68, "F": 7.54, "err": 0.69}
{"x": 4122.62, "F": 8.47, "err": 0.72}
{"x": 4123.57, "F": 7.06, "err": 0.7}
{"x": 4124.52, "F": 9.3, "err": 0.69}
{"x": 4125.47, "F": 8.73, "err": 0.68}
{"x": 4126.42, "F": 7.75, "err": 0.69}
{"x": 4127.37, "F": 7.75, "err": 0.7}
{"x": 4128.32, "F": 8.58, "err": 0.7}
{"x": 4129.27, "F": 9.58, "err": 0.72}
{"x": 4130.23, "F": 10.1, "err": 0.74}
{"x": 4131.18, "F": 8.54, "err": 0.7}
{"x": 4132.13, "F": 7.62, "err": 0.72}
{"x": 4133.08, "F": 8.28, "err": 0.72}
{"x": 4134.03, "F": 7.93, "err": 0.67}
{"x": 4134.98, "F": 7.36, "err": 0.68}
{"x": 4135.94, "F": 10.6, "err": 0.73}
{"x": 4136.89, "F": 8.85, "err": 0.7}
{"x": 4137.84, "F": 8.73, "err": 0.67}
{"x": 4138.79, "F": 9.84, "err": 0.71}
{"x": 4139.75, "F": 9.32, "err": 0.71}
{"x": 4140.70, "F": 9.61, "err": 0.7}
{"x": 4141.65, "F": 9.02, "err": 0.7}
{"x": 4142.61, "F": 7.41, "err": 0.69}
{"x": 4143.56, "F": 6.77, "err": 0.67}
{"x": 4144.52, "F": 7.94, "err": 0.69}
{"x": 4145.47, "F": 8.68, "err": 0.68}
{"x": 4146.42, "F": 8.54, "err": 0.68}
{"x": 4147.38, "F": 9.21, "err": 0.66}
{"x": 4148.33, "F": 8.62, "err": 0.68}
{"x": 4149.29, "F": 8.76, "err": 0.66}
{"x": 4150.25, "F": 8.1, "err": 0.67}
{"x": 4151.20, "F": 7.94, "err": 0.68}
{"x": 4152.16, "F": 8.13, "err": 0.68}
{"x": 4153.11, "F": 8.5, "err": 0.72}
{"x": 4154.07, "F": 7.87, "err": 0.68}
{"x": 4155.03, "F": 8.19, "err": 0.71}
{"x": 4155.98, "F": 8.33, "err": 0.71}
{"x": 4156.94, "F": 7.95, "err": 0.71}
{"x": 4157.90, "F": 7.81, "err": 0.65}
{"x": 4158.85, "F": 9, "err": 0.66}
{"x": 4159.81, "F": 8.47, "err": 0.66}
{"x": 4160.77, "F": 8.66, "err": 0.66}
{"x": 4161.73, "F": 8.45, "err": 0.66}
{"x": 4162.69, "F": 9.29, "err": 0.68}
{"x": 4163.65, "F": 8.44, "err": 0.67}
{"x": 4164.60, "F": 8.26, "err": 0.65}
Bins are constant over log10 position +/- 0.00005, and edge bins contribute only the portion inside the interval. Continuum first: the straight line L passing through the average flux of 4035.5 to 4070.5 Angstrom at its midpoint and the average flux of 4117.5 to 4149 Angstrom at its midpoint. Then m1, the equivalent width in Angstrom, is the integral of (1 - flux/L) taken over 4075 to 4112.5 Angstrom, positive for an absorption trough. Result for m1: 4.0 Angstrom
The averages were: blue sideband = 8.23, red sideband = 8.62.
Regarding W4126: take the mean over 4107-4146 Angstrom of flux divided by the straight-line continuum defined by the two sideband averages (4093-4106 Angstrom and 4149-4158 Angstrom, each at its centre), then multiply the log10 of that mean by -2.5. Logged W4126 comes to -0.16 mag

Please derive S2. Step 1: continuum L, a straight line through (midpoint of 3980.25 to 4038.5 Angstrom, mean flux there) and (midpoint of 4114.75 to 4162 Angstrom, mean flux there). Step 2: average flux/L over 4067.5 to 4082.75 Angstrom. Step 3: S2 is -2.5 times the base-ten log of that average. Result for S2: 0.08 mag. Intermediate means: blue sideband 8.02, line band 7.67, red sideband 8.54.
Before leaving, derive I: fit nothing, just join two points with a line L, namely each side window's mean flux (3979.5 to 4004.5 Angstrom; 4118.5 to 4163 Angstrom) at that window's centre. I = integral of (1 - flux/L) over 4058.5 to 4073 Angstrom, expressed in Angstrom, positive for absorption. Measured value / 0.4 Angstrom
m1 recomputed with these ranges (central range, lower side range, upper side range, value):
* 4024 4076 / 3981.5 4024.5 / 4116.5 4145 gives 0.6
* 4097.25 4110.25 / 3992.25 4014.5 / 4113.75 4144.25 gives 2.8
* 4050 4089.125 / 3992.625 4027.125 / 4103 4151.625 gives 1.4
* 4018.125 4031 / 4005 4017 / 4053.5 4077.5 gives -1.2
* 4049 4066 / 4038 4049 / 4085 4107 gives -0.5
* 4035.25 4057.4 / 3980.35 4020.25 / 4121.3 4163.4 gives -0.5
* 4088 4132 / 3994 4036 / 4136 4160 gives 1.8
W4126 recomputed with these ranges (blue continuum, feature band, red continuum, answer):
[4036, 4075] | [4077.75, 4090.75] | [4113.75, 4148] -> 0.04 mag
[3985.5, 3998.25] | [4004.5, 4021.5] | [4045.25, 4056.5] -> -0.01 mag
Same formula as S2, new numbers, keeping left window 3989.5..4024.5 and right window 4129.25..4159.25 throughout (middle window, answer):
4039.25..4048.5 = 0.04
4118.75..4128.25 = 0.01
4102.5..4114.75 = 0.10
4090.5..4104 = 0.19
